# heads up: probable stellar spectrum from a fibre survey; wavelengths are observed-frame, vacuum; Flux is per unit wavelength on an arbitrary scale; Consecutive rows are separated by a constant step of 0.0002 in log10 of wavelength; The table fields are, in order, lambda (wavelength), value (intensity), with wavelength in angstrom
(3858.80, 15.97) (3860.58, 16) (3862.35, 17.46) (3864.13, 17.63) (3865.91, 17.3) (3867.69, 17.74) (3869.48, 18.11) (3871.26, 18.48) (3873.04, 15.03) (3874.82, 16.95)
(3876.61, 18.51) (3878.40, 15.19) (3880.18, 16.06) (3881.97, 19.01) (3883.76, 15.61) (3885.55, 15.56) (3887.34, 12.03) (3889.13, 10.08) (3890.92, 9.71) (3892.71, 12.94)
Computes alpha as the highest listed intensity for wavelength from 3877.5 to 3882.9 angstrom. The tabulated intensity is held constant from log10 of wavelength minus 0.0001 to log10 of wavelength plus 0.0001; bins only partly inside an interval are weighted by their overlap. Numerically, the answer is 19.01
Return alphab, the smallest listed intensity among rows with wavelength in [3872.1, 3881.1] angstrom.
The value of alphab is 15.03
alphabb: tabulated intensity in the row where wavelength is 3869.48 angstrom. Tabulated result 18.11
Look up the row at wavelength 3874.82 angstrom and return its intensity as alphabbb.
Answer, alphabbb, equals 16.95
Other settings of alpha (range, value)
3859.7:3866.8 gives 17.63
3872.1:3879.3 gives 18.51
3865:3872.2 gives 18.48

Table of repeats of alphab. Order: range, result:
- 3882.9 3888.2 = 12.03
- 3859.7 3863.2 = 16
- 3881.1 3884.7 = 15.61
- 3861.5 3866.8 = 17.3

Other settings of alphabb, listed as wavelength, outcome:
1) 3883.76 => 15.61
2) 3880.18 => 16.06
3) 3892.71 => 12.94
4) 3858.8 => 15.97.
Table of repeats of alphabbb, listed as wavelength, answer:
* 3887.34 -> 12.03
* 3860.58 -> 16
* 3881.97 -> 19.01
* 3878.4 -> 15.19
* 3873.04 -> 15.03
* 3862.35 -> 17.46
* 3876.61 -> 18.51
